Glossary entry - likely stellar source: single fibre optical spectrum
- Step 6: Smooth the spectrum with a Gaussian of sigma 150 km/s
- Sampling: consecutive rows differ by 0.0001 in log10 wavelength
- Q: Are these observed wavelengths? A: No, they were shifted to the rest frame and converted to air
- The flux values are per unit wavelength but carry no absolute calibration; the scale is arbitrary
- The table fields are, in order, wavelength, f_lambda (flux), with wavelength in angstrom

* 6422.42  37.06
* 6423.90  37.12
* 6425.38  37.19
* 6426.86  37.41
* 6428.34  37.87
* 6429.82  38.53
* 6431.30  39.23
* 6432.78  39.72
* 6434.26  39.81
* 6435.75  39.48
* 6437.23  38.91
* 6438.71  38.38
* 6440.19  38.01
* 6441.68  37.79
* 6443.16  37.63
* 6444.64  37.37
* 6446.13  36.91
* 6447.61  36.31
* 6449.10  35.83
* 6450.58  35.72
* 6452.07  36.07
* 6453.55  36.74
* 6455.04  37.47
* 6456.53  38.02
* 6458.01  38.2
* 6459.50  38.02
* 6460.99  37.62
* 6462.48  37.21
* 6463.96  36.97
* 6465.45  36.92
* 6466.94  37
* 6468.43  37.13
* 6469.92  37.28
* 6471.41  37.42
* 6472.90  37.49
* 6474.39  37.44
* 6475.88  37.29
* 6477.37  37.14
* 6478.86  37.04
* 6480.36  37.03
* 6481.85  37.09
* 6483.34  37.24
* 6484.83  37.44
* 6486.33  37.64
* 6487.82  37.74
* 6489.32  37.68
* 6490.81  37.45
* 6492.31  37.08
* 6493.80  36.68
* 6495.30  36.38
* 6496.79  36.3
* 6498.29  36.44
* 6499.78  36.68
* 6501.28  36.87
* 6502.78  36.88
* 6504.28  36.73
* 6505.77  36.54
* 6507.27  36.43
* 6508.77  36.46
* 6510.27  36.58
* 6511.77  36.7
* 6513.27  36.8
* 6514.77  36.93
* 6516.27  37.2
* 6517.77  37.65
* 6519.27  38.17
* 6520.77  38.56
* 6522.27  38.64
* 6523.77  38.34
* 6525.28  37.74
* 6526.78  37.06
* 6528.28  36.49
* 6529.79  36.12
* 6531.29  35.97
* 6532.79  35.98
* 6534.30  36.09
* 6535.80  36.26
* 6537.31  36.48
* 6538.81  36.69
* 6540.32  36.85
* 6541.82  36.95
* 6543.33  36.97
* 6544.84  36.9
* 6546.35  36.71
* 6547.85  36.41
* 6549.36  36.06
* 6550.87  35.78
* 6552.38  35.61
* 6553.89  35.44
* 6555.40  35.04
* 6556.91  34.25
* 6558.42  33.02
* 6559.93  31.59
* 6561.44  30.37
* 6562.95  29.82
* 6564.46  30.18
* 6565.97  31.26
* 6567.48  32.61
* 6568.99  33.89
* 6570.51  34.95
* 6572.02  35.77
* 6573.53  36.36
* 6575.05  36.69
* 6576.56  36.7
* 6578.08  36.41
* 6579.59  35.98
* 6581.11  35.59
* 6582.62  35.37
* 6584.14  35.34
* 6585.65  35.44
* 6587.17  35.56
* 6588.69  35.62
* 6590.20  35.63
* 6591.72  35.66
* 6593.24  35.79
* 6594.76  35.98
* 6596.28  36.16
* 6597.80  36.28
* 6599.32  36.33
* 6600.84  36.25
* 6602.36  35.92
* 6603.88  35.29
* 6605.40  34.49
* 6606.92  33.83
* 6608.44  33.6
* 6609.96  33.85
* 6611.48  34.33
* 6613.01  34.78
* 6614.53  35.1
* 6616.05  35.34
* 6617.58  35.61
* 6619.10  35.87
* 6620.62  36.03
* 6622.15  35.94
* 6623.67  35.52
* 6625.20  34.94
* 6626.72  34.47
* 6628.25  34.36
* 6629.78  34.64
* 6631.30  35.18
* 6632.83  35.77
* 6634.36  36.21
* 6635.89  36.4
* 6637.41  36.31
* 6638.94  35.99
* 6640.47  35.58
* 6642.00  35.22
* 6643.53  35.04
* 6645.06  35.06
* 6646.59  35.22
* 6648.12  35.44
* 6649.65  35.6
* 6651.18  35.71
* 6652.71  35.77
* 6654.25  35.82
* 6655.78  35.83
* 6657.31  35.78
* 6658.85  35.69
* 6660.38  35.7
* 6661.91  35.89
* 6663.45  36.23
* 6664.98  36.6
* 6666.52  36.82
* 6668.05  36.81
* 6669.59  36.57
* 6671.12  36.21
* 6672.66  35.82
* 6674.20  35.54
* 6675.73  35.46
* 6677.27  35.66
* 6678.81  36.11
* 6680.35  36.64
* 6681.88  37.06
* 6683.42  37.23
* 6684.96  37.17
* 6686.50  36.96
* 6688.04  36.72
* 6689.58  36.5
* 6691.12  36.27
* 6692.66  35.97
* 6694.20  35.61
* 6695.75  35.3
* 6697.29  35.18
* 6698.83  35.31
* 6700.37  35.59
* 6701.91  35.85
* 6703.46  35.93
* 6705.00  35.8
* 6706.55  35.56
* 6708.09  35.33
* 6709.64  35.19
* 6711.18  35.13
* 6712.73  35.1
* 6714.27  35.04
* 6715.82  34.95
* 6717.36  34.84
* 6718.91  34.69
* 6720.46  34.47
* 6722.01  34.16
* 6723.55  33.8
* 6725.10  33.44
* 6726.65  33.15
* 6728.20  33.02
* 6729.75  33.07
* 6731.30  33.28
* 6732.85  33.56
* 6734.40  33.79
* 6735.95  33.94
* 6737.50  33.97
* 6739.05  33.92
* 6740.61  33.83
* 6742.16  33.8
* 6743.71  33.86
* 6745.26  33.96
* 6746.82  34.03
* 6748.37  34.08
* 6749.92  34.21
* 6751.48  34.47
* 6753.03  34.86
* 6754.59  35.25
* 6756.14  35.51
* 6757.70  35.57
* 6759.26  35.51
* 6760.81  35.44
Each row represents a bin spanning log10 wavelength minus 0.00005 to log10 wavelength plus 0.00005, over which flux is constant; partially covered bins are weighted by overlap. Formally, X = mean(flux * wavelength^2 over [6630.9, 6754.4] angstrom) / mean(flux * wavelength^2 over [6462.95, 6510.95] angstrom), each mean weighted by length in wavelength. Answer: 1.01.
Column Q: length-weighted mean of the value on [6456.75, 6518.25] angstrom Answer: 37.1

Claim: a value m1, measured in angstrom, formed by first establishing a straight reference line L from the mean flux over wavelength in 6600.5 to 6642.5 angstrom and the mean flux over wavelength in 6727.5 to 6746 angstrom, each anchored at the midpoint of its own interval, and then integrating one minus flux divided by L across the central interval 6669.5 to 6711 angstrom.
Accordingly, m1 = -2.05 angstrom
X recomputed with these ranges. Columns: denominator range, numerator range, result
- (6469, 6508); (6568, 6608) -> 0.99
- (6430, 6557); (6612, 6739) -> 1.01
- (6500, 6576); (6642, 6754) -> 1.03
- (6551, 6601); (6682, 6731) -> 1.05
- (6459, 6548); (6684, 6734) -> 1.01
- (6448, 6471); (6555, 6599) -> 0.97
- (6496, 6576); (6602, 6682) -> 1.02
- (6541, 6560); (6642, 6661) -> 1.03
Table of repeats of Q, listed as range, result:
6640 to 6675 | 35.8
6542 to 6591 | 34.8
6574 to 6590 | 35.9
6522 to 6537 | 36.8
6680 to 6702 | 36.2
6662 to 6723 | 35.8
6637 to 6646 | 35.5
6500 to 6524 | 37.2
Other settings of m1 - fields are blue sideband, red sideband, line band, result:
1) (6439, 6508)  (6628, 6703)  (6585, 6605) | 0.3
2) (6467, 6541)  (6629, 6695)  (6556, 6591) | 2.2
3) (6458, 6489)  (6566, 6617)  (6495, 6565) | 0.6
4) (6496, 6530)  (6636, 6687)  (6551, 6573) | 2.1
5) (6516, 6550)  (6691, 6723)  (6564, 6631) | 2.2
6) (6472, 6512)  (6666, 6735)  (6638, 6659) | 0.1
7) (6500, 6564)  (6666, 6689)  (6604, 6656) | 1.6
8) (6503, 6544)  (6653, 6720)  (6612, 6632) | 0.6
